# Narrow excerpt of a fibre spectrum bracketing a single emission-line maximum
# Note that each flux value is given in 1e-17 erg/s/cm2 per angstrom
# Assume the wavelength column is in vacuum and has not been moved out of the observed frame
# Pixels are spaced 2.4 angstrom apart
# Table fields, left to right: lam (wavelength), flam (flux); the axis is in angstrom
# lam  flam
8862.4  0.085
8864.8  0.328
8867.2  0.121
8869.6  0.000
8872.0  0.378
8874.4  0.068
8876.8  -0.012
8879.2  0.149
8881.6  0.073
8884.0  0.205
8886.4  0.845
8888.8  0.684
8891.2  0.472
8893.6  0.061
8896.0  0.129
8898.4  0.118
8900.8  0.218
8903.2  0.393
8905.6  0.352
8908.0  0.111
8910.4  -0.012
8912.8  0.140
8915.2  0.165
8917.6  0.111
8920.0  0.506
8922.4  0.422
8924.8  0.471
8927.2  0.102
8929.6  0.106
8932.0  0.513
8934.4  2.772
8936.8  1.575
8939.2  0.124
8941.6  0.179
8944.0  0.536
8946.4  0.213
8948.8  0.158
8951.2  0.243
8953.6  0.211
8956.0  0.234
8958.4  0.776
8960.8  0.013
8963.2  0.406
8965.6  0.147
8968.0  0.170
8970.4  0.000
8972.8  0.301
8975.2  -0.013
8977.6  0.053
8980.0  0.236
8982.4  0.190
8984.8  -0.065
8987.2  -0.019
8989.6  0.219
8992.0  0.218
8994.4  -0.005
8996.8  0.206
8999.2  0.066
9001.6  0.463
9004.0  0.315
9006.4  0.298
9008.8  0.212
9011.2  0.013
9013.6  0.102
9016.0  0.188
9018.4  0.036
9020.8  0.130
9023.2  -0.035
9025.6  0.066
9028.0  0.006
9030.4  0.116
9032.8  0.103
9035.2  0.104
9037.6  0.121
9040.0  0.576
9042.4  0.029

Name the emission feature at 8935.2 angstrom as [O III]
